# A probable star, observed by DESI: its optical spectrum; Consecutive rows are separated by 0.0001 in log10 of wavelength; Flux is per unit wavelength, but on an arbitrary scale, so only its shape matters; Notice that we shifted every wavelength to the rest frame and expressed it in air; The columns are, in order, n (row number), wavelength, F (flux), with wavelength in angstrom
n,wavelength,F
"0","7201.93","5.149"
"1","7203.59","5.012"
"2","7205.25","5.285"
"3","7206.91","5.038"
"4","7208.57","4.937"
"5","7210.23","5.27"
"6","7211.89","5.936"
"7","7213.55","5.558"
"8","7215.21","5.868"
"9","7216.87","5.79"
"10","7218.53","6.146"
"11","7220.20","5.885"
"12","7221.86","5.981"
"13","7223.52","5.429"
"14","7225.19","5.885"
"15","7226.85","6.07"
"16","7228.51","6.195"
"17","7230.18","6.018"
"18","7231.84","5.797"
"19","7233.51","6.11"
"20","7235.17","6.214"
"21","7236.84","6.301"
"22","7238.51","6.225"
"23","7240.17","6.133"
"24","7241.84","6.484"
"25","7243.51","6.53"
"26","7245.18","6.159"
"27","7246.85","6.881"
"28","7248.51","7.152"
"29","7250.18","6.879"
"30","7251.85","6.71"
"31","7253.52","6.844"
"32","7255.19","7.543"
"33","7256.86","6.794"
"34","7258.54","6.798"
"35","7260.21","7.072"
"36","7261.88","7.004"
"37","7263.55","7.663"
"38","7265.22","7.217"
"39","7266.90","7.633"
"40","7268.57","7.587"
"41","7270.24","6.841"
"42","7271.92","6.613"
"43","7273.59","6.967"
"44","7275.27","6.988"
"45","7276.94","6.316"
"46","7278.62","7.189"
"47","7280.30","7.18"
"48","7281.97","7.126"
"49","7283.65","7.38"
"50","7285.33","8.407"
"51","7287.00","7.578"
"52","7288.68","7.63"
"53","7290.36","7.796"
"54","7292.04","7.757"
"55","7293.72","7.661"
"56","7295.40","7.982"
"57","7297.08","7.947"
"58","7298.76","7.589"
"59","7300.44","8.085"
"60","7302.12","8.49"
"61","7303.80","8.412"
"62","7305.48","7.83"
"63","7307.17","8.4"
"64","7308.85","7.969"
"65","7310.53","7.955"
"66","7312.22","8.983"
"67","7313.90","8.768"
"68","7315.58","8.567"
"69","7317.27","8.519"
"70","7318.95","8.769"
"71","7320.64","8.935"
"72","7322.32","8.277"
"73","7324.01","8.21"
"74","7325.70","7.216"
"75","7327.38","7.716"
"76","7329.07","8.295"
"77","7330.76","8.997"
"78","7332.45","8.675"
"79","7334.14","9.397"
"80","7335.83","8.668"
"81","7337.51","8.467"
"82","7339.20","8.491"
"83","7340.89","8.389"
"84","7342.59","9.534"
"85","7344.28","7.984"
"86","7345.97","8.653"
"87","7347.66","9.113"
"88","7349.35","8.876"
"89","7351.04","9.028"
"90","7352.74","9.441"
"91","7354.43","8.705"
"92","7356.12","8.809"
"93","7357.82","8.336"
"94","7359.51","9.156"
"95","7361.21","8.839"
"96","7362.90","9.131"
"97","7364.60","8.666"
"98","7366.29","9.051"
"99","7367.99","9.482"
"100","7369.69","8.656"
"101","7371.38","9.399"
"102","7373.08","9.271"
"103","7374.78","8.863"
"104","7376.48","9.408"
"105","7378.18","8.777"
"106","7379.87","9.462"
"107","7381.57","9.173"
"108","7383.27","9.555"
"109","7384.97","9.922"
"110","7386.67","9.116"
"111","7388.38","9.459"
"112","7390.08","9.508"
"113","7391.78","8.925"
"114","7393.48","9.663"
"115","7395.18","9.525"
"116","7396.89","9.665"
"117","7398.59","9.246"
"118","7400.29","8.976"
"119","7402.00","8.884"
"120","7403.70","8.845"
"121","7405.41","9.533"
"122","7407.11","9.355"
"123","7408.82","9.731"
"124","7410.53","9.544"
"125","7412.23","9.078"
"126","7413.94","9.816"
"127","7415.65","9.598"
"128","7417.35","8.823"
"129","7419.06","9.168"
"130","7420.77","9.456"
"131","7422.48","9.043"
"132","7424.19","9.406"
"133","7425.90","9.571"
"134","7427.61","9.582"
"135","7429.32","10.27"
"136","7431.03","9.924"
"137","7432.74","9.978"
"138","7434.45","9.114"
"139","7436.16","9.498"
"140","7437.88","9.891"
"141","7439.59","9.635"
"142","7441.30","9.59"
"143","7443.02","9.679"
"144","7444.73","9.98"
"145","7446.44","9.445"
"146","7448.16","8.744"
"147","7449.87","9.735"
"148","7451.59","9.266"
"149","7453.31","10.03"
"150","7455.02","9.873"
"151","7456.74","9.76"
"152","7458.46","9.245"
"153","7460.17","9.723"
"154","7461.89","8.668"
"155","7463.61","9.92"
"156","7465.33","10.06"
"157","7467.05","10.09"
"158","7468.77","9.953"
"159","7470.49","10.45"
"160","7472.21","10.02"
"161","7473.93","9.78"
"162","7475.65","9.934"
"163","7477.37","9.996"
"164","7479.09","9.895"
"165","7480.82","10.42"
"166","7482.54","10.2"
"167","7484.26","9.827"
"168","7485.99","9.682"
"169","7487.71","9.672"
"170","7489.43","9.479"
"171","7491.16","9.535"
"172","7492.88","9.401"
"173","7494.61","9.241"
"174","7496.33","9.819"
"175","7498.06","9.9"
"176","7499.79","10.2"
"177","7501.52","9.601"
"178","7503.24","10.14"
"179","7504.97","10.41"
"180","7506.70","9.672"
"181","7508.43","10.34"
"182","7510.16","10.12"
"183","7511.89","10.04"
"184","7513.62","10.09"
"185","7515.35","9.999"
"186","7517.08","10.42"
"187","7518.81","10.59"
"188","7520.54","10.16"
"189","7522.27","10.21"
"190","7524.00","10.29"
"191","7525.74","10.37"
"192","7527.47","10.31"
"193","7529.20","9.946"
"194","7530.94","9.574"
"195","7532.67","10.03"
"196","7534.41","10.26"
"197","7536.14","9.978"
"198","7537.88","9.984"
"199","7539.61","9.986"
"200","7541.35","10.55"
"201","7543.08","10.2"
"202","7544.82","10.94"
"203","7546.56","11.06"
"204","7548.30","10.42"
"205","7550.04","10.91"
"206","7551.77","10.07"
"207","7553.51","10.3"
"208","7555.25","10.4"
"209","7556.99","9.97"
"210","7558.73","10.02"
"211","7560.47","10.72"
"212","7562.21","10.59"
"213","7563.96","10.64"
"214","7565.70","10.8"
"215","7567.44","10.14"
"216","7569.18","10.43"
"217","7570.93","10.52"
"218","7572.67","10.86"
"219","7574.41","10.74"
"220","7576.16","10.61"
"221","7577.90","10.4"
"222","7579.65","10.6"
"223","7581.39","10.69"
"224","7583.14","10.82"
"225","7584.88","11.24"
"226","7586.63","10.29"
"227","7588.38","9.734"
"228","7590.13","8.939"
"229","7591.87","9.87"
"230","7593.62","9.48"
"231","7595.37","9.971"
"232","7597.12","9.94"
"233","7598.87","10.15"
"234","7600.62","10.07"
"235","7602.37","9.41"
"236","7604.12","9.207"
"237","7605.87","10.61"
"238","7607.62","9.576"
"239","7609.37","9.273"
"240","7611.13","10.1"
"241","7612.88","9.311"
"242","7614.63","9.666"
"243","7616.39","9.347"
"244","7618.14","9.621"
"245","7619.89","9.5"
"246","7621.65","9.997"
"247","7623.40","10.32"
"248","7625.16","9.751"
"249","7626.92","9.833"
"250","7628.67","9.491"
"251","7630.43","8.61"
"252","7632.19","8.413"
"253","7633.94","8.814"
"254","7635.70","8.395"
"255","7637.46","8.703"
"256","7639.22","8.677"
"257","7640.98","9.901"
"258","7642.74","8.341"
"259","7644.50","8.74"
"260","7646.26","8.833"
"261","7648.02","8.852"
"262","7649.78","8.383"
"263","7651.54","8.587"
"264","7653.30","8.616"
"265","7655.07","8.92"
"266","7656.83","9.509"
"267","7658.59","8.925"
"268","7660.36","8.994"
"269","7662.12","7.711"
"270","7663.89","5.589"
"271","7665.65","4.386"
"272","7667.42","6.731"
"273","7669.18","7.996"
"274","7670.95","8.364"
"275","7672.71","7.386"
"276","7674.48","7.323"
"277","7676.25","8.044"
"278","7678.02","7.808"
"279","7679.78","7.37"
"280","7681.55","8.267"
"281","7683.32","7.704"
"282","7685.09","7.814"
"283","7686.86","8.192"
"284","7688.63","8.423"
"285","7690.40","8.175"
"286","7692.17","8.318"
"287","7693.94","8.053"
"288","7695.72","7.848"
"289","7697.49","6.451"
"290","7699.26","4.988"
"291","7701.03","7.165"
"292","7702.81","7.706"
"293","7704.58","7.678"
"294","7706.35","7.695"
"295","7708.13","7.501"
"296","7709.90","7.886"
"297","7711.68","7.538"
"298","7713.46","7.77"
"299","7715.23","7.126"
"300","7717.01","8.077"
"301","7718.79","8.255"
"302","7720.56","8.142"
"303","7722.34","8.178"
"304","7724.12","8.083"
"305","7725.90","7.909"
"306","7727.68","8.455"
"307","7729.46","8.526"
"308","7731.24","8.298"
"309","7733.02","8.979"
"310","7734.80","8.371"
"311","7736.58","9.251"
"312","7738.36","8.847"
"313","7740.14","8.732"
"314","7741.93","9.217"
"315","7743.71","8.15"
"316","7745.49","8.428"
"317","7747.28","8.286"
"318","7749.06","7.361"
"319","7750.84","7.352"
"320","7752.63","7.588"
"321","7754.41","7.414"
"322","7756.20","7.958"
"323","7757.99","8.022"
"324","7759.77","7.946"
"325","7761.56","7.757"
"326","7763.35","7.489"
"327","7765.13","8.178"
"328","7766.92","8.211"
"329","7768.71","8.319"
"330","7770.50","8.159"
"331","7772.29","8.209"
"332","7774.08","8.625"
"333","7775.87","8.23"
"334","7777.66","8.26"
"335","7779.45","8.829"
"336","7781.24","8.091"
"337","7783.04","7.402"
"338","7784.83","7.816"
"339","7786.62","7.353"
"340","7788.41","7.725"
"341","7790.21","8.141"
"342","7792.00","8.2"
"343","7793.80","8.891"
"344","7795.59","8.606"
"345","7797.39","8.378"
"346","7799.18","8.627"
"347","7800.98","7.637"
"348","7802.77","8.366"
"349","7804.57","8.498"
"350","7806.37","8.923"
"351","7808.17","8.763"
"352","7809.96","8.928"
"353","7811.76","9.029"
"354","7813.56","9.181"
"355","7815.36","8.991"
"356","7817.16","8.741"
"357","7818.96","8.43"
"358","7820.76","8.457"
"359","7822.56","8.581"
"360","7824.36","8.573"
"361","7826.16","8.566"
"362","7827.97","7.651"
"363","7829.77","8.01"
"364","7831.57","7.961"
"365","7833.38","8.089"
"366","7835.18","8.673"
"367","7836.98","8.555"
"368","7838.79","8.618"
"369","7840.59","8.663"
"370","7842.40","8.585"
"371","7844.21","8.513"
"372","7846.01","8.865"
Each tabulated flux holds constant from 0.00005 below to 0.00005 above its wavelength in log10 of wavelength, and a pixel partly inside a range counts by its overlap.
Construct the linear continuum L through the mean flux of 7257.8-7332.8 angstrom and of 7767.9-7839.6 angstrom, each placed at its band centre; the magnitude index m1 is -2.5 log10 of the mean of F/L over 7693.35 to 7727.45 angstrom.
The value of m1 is 0.09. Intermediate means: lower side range 7.8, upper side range 8.38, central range 7.59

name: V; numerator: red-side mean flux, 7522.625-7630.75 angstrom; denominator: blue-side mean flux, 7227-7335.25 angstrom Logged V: 1.4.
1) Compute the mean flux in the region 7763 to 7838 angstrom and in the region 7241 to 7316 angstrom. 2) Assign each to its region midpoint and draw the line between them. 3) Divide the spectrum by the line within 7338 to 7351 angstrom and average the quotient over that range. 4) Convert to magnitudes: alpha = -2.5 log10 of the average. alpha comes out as -0.156 mag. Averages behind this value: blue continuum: 7.45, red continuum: 8.35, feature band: 8.73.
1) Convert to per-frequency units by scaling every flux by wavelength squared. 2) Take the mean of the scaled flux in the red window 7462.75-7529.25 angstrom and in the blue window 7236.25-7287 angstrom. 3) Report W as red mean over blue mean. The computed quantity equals 1.5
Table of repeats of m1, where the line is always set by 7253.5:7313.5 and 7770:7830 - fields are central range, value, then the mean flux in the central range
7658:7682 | 0.10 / 7.46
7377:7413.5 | -0.20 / 9.34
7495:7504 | -0.24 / 9.9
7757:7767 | 0.05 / 7.91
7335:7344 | -0.14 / 8.66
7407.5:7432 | -0.22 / 9.5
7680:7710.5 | 0.08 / 7.63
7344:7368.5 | -0.16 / 8.9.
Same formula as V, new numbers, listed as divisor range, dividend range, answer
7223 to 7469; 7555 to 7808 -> 1.03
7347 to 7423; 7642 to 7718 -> 0.85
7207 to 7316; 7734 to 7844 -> 1.19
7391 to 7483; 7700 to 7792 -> 0.84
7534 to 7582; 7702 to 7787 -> 0.77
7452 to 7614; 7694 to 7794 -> 0.79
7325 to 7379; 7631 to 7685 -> 0.92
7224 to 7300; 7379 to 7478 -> 1.37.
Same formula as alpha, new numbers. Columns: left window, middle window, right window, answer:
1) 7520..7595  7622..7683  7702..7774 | 0.10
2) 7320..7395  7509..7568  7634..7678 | -0.21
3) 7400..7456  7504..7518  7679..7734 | -0.13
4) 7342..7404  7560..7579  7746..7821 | -0.21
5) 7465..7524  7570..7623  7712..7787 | -0.09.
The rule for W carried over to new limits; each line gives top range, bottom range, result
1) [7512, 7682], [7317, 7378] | 1.16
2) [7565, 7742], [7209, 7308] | 1.42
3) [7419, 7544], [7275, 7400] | 1.19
